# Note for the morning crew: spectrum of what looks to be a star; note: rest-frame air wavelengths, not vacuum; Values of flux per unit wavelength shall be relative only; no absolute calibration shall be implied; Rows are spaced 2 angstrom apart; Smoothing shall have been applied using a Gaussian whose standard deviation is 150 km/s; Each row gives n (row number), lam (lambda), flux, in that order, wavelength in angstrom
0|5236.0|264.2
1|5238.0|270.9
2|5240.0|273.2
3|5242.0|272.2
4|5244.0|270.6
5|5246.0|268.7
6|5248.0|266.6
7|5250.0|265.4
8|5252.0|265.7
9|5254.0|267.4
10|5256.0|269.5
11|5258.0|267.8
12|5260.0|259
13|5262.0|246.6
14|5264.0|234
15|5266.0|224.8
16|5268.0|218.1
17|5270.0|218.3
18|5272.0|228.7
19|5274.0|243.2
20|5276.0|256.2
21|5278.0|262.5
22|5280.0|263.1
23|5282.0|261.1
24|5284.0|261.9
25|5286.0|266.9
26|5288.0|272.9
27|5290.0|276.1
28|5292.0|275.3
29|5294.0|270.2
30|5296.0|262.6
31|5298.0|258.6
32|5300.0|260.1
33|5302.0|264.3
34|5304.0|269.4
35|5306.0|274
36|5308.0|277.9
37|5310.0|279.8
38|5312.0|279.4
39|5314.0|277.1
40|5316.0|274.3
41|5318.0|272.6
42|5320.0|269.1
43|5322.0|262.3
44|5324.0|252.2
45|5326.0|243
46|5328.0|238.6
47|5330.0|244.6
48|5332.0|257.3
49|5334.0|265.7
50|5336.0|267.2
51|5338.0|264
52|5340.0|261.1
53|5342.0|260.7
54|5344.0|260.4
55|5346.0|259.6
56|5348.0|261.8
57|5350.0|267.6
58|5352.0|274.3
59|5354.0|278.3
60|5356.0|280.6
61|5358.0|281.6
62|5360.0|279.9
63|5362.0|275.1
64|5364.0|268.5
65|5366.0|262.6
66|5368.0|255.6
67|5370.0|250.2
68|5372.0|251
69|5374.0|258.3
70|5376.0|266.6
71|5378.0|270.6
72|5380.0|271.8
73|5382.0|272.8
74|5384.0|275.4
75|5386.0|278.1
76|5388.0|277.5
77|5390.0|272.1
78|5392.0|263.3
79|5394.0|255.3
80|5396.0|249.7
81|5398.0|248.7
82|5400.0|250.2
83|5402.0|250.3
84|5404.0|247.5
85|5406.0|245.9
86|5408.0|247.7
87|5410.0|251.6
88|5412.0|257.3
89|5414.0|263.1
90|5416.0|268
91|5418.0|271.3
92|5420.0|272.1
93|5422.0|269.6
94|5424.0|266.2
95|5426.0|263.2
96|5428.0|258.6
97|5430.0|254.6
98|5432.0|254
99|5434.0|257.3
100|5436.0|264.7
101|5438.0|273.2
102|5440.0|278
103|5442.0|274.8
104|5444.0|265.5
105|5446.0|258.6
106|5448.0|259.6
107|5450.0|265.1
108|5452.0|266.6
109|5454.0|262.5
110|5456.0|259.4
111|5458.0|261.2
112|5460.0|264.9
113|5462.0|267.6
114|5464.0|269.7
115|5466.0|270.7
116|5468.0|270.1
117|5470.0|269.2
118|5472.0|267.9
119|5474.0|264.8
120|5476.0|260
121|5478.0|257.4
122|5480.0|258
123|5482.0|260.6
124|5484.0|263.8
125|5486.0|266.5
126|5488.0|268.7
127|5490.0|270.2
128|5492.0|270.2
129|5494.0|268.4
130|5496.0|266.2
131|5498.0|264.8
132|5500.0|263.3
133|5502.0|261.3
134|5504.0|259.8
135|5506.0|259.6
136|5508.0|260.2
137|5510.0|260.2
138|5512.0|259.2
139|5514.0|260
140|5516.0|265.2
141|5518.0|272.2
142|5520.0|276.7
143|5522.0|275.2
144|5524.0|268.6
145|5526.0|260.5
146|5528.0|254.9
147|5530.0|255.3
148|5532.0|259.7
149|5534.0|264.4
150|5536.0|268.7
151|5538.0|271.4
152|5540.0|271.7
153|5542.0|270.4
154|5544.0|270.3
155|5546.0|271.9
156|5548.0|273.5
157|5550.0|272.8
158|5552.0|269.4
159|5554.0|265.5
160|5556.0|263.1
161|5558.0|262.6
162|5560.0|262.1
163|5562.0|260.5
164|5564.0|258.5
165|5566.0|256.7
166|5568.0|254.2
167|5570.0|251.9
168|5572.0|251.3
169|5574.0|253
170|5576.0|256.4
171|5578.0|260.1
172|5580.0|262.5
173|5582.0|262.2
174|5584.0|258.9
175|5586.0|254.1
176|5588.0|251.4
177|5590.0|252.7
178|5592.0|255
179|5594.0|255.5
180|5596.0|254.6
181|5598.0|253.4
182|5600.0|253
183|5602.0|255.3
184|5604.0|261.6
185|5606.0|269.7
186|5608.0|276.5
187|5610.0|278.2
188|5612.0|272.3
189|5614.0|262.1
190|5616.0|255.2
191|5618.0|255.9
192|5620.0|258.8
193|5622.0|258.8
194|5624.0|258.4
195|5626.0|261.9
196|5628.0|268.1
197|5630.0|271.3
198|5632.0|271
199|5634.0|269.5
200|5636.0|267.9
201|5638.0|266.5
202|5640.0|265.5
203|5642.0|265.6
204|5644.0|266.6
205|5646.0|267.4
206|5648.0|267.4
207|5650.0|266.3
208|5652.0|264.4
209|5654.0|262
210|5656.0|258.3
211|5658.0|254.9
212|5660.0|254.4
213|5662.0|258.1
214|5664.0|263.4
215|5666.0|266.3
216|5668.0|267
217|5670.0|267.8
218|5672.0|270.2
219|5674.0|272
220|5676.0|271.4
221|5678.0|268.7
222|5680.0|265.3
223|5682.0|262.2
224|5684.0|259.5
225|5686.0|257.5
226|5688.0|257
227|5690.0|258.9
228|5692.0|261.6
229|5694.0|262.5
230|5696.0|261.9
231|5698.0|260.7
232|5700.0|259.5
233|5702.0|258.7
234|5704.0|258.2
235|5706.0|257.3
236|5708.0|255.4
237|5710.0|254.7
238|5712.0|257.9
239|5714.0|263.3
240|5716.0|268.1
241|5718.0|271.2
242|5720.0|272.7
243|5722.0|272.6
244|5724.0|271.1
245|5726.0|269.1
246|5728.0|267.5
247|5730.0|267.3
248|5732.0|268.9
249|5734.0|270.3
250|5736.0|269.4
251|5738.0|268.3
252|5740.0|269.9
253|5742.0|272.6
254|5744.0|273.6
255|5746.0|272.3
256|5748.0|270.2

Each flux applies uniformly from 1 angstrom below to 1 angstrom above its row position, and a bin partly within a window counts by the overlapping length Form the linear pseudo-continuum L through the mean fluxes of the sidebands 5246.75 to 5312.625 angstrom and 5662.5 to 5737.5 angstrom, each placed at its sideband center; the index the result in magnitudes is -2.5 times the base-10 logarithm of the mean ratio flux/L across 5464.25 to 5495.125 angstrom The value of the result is -0.016 mag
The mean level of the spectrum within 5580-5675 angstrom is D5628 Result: 263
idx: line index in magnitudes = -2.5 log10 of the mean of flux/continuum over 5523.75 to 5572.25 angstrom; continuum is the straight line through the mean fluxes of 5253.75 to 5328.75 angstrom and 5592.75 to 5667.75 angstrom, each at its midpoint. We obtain -0.01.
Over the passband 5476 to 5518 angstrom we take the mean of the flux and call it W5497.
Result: 263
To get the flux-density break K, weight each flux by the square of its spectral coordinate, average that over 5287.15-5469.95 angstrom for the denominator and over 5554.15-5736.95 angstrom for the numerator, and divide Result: 1.09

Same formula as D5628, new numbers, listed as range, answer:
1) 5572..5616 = 260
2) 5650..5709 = 262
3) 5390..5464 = 261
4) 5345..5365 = 273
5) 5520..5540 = 265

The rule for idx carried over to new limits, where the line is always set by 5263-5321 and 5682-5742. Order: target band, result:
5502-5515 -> 0.010 mag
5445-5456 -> -0.002 mag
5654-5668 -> 0.015 mag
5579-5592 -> 0.025 mag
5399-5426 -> 0.011 mag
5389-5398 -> 0.010 mag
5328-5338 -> 0.015 mag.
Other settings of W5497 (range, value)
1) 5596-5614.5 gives 264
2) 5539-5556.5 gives 270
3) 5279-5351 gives 265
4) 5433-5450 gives 266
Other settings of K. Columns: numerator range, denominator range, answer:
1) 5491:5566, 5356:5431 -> 1.06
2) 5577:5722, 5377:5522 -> 1.07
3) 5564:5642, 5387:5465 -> 1.06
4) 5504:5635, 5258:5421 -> 1.09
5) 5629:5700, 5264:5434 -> 1.13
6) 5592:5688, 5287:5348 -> 1.12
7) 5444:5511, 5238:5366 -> 1.07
